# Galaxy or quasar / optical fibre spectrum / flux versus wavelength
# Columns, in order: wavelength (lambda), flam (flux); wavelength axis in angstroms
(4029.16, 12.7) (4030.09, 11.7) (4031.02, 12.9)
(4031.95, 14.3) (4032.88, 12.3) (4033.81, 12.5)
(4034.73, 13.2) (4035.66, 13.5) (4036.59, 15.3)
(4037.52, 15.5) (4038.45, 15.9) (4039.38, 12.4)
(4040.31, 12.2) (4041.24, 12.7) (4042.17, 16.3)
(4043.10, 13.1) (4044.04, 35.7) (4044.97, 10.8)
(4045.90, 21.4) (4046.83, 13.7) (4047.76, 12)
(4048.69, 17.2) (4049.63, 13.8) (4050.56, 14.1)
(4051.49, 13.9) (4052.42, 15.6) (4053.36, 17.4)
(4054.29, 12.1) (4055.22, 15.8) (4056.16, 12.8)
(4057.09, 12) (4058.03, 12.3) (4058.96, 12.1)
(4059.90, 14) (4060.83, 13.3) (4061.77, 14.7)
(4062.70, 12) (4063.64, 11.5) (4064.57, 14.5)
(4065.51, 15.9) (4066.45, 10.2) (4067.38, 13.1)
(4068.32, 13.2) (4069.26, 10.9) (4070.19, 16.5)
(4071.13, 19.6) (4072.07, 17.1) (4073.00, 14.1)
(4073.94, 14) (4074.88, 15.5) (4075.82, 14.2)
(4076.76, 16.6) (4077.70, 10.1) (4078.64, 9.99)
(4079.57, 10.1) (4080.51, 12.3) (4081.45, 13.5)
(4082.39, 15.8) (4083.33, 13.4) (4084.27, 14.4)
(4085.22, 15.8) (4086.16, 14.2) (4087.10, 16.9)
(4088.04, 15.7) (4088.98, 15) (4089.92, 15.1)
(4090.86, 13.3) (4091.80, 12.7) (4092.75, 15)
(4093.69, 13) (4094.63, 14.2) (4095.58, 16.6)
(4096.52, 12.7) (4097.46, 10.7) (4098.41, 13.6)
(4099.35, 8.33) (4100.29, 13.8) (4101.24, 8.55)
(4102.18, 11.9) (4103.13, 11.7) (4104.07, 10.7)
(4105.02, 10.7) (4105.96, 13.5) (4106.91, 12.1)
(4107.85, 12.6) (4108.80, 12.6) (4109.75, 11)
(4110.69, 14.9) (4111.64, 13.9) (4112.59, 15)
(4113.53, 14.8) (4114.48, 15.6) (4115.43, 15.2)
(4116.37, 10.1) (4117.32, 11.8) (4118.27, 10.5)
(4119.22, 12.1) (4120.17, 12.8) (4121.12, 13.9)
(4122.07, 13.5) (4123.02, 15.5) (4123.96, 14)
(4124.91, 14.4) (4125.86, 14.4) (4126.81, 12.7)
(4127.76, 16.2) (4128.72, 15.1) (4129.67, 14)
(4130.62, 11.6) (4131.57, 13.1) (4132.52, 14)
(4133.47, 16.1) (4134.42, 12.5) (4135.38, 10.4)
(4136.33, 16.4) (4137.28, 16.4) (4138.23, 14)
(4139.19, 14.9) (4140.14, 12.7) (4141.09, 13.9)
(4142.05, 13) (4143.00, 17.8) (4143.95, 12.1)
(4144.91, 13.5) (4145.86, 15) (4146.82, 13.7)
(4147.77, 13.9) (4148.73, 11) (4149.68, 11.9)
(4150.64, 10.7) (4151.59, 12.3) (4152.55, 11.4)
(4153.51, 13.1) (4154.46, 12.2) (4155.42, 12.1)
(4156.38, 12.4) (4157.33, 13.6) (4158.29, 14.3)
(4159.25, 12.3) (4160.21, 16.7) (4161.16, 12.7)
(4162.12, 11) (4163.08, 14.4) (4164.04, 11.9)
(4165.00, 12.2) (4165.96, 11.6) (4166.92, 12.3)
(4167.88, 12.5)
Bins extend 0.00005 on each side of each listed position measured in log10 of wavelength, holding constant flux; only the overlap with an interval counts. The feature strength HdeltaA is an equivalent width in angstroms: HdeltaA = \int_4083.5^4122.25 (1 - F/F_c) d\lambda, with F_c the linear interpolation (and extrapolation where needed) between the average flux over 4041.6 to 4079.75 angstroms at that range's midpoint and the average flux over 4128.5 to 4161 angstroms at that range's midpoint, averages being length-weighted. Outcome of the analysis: 2.2 angstroms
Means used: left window 14.5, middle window 13.2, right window 13.5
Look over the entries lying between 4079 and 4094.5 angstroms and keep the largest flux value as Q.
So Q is 16.9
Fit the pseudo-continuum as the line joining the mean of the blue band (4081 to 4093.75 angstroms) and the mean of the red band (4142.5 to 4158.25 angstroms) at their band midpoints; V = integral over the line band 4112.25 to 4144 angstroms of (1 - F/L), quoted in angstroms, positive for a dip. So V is -0.8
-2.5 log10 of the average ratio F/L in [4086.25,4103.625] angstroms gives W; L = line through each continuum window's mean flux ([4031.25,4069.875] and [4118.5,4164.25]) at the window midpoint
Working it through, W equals 0.05 mag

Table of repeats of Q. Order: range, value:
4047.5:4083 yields 19.6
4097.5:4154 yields 17.8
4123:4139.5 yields 16.4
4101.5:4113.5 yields 15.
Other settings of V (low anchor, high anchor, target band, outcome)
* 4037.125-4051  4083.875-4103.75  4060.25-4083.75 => 1.3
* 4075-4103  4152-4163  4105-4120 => 0.3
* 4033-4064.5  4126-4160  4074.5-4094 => 0.3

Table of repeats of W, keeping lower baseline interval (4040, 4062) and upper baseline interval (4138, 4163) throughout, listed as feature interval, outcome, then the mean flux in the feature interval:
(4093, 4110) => 0.16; 12.2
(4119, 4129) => -0.03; 14.1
